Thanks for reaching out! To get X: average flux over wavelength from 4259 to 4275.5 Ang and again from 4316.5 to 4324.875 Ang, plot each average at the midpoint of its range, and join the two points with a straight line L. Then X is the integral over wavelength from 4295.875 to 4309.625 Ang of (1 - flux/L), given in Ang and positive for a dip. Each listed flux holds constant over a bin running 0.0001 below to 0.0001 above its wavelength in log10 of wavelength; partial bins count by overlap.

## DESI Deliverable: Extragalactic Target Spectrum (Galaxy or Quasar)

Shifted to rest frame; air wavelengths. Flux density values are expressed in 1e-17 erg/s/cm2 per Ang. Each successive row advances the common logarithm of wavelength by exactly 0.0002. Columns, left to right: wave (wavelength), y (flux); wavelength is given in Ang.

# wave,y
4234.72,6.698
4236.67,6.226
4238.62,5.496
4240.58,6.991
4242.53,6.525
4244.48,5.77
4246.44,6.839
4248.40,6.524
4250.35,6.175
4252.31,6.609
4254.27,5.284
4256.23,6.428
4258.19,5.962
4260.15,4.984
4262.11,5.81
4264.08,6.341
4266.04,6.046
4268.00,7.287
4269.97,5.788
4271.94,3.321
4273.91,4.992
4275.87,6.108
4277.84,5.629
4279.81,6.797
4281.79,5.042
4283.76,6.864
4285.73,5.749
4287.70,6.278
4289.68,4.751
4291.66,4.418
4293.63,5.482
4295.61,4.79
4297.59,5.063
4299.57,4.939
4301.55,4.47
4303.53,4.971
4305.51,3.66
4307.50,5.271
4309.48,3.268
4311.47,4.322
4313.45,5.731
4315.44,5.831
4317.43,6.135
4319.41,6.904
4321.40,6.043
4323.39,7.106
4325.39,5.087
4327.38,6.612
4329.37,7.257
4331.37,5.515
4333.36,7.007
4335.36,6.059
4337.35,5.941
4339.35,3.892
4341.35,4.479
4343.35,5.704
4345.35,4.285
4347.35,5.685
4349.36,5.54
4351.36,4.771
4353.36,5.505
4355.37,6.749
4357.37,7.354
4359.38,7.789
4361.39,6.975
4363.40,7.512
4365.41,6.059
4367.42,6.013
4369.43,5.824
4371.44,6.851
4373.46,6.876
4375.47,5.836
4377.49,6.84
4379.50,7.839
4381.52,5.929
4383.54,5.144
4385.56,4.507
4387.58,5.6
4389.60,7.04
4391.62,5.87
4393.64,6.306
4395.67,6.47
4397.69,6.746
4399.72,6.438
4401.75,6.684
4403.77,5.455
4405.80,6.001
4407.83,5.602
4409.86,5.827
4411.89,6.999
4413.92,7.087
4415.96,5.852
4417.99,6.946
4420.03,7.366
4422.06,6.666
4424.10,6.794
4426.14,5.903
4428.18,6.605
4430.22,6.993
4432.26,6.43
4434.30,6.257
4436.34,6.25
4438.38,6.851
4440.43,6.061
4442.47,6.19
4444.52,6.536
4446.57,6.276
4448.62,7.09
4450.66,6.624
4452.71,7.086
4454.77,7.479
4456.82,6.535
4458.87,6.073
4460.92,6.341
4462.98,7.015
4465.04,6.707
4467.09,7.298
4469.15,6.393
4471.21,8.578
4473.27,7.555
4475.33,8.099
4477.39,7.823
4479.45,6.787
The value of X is 3.5 Ang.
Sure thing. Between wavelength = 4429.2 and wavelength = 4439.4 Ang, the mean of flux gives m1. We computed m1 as 6.56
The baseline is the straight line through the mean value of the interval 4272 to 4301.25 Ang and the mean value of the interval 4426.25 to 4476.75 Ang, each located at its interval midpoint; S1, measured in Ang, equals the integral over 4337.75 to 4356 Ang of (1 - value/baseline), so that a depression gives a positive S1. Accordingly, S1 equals 2.29 Ang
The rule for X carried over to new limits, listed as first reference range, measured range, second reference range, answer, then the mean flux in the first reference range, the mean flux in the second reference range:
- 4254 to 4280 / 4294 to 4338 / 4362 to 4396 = 3.25 Ang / 5.75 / 6.27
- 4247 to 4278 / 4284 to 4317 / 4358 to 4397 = 5.62 Ang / 5.85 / 6.39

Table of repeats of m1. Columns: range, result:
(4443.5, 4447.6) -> 6.4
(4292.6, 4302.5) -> 4.95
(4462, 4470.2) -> 6.86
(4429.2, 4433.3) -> 6.71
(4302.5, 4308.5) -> 4.63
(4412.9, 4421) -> 6.81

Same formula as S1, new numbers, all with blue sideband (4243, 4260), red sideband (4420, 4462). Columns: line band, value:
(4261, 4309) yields 6.45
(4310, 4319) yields 1.16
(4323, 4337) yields 0.00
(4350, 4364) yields -0.49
